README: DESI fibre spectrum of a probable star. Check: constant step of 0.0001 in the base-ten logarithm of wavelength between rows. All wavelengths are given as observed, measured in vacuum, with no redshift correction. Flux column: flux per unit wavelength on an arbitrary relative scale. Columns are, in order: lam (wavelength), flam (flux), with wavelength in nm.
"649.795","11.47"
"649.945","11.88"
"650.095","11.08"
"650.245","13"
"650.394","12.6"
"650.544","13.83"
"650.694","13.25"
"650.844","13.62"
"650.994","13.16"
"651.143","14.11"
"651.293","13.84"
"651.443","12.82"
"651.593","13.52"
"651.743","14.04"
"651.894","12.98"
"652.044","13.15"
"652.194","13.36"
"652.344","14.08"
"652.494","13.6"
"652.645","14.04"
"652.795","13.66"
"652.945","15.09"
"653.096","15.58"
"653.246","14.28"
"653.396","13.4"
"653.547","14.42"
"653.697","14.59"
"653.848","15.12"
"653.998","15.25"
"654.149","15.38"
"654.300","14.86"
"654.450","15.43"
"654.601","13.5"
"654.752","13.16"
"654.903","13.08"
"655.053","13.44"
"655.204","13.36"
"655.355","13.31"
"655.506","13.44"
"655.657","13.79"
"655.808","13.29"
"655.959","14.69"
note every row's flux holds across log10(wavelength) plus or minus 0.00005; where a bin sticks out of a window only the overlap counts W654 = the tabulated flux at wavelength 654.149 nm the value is 15.38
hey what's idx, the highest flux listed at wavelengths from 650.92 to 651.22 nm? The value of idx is 14.11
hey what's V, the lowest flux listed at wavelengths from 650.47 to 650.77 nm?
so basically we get 13.25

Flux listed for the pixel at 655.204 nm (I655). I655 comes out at 13.36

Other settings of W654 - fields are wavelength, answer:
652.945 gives 15.09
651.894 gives 12.98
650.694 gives 13.25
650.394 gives 12.6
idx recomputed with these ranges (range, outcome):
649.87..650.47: 13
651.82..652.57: 14.08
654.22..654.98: 15.43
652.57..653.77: 15.58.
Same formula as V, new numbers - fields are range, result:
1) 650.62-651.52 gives 12.82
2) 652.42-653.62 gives 13.4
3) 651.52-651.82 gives 13.52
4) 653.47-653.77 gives 14.42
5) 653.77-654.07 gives 15.12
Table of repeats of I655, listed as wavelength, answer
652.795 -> 13.66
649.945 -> 11.88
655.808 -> 13.29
